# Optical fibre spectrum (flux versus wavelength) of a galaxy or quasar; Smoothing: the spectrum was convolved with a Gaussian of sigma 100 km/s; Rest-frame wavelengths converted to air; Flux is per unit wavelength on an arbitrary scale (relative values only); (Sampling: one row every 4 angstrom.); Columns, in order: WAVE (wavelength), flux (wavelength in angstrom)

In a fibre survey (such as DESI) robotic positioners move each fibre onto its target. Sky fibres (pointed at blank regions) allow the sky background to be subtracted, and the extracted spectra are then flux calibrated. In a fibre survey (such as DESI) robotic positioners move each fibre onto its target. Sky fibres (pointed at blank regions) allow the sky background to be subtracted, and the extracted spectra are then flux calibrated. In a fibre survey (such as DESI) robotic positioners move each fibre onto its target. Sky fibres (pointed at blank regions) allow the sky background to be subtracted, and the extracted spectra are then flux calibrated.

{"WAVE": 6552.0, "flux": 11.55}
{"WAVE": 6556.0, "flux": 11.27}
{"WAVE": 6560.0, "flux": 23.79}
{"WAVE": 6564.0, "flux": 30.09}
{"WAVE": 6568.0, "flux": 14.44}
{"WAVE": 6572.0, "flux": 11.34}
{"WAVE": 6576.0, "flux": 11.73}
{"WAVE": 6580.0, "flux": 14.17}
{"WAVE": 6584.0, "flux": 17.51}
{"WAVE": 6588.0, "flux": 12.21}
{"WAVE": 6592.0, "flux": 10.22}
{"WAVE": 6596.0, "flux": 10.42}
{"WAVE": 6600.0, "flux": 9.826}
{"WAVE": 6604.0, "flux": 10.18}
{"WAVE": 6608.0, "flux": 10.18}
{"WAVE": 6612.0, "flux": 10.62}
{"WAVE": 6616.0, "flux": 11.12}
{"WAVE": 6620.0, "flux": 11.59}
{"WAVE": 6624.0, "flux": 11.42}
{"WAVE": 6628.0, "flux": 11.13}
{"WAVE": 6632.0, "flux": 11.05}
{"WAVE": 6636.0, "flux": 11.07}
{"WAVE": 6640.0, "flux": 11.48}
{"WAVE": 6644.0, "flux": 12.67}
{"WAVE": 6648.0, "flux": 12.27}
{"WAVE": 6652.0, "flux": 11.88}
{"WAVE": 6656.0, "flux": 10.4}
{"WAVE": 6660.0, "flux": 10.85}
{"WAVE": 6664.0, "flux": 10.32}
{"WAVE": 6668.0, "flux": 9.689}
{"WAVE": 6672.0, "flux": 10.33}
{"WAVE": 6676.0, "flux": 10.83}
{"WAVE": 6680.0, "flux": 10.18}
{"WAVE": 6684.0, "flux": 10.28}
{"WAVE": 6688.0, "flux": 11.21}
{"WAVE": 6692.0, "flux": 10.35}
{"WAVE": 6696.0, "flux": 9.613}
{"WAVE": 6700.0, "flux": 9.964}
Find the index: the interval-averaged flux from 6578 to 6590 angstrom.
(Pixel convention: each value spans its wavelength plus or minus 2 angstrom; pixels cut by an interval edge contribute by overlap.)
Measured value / 14.6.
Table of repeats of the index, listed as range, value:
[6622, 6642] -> 11.2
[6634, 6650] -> 11.9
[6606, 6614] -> 10.4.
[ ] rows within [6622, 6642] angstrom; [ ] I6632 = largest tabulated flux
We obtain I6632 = 11.48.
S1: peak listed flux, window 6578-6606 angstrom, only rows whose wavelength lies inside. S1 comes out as 17.51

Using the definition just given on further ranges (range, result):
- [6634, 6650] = 12.67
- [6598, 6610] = 10.18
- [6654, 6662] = 10.85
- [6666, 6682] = 10.83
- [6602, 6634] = 11.59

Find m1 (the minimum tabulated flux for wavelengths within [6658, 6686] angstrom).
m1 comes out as 9.689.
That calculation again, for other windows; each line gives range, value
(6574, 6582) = 11.73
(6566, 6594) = 10.22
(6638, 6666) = 10.32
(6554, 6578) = 11.27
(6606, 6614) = 10.18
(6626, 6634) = 11.05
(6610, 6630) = 10.62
